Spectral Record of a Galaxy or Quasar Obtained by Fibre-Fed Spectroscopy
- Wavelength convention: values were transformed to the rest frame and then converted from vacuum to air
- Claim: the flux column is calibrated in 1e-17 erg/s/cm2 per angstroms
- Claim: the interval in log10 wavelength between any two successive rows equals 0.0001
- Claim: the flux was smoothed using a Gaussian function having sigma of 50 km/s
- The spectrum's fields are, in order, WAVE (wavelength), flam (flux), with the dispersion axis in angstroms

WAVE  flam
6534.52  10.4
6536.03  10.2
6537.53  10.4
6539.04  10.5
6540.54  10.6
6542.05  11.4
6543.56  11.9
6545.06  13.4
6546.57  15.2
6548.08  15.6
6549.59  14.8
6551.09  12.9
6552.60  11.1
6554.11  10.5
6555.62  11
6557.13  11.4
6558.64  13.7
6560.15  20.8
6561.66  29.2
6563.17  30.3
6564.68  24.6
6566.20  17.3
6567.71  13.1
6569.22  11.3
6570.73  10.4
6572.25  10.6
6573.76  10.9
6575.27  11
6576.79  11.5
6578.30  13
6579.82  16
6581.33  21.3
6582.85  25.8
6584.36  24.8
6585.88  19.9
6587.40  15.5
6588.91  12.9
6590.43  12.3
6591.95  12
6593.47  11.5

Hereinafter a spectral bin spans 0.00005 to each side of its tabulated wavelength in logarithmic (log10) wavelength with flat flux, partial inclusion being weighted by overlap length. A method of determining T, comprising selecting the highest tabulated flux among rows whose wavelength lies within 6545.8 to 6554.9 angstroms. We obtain 15.6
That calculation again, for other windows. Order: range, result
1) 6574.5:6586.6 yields 25.8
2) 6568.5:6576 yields 11.3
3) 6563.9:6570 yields 24.6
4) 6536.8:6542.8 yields 11.4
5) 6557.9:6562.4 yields 29.2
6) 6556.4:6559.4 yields 13.7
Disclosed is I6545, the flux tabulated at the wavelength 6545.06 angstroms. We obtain 13.4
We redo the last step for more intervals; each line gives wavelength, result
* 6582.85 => 25.8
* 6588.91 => 12.9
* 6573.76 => 10.9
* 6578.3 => 13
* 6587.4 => 15.5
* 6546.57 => 15.2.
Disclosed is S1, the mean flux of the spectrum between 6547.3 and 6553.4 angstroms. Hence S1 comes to 13.6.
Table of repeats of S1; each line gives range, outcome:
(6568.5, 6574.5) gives 10.8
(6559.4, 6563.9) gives 26.8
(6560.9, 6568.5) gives 22.8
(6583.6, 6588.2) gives 20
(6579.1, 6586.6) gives 21.6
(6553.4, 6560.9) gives 13.5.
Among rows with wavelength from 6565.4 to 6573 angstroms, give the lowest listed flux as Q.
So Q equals 10.4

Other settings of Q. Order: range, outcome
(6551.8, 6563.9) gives 10.5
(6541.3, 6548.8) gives 11.4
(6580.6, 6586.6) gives 19.9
